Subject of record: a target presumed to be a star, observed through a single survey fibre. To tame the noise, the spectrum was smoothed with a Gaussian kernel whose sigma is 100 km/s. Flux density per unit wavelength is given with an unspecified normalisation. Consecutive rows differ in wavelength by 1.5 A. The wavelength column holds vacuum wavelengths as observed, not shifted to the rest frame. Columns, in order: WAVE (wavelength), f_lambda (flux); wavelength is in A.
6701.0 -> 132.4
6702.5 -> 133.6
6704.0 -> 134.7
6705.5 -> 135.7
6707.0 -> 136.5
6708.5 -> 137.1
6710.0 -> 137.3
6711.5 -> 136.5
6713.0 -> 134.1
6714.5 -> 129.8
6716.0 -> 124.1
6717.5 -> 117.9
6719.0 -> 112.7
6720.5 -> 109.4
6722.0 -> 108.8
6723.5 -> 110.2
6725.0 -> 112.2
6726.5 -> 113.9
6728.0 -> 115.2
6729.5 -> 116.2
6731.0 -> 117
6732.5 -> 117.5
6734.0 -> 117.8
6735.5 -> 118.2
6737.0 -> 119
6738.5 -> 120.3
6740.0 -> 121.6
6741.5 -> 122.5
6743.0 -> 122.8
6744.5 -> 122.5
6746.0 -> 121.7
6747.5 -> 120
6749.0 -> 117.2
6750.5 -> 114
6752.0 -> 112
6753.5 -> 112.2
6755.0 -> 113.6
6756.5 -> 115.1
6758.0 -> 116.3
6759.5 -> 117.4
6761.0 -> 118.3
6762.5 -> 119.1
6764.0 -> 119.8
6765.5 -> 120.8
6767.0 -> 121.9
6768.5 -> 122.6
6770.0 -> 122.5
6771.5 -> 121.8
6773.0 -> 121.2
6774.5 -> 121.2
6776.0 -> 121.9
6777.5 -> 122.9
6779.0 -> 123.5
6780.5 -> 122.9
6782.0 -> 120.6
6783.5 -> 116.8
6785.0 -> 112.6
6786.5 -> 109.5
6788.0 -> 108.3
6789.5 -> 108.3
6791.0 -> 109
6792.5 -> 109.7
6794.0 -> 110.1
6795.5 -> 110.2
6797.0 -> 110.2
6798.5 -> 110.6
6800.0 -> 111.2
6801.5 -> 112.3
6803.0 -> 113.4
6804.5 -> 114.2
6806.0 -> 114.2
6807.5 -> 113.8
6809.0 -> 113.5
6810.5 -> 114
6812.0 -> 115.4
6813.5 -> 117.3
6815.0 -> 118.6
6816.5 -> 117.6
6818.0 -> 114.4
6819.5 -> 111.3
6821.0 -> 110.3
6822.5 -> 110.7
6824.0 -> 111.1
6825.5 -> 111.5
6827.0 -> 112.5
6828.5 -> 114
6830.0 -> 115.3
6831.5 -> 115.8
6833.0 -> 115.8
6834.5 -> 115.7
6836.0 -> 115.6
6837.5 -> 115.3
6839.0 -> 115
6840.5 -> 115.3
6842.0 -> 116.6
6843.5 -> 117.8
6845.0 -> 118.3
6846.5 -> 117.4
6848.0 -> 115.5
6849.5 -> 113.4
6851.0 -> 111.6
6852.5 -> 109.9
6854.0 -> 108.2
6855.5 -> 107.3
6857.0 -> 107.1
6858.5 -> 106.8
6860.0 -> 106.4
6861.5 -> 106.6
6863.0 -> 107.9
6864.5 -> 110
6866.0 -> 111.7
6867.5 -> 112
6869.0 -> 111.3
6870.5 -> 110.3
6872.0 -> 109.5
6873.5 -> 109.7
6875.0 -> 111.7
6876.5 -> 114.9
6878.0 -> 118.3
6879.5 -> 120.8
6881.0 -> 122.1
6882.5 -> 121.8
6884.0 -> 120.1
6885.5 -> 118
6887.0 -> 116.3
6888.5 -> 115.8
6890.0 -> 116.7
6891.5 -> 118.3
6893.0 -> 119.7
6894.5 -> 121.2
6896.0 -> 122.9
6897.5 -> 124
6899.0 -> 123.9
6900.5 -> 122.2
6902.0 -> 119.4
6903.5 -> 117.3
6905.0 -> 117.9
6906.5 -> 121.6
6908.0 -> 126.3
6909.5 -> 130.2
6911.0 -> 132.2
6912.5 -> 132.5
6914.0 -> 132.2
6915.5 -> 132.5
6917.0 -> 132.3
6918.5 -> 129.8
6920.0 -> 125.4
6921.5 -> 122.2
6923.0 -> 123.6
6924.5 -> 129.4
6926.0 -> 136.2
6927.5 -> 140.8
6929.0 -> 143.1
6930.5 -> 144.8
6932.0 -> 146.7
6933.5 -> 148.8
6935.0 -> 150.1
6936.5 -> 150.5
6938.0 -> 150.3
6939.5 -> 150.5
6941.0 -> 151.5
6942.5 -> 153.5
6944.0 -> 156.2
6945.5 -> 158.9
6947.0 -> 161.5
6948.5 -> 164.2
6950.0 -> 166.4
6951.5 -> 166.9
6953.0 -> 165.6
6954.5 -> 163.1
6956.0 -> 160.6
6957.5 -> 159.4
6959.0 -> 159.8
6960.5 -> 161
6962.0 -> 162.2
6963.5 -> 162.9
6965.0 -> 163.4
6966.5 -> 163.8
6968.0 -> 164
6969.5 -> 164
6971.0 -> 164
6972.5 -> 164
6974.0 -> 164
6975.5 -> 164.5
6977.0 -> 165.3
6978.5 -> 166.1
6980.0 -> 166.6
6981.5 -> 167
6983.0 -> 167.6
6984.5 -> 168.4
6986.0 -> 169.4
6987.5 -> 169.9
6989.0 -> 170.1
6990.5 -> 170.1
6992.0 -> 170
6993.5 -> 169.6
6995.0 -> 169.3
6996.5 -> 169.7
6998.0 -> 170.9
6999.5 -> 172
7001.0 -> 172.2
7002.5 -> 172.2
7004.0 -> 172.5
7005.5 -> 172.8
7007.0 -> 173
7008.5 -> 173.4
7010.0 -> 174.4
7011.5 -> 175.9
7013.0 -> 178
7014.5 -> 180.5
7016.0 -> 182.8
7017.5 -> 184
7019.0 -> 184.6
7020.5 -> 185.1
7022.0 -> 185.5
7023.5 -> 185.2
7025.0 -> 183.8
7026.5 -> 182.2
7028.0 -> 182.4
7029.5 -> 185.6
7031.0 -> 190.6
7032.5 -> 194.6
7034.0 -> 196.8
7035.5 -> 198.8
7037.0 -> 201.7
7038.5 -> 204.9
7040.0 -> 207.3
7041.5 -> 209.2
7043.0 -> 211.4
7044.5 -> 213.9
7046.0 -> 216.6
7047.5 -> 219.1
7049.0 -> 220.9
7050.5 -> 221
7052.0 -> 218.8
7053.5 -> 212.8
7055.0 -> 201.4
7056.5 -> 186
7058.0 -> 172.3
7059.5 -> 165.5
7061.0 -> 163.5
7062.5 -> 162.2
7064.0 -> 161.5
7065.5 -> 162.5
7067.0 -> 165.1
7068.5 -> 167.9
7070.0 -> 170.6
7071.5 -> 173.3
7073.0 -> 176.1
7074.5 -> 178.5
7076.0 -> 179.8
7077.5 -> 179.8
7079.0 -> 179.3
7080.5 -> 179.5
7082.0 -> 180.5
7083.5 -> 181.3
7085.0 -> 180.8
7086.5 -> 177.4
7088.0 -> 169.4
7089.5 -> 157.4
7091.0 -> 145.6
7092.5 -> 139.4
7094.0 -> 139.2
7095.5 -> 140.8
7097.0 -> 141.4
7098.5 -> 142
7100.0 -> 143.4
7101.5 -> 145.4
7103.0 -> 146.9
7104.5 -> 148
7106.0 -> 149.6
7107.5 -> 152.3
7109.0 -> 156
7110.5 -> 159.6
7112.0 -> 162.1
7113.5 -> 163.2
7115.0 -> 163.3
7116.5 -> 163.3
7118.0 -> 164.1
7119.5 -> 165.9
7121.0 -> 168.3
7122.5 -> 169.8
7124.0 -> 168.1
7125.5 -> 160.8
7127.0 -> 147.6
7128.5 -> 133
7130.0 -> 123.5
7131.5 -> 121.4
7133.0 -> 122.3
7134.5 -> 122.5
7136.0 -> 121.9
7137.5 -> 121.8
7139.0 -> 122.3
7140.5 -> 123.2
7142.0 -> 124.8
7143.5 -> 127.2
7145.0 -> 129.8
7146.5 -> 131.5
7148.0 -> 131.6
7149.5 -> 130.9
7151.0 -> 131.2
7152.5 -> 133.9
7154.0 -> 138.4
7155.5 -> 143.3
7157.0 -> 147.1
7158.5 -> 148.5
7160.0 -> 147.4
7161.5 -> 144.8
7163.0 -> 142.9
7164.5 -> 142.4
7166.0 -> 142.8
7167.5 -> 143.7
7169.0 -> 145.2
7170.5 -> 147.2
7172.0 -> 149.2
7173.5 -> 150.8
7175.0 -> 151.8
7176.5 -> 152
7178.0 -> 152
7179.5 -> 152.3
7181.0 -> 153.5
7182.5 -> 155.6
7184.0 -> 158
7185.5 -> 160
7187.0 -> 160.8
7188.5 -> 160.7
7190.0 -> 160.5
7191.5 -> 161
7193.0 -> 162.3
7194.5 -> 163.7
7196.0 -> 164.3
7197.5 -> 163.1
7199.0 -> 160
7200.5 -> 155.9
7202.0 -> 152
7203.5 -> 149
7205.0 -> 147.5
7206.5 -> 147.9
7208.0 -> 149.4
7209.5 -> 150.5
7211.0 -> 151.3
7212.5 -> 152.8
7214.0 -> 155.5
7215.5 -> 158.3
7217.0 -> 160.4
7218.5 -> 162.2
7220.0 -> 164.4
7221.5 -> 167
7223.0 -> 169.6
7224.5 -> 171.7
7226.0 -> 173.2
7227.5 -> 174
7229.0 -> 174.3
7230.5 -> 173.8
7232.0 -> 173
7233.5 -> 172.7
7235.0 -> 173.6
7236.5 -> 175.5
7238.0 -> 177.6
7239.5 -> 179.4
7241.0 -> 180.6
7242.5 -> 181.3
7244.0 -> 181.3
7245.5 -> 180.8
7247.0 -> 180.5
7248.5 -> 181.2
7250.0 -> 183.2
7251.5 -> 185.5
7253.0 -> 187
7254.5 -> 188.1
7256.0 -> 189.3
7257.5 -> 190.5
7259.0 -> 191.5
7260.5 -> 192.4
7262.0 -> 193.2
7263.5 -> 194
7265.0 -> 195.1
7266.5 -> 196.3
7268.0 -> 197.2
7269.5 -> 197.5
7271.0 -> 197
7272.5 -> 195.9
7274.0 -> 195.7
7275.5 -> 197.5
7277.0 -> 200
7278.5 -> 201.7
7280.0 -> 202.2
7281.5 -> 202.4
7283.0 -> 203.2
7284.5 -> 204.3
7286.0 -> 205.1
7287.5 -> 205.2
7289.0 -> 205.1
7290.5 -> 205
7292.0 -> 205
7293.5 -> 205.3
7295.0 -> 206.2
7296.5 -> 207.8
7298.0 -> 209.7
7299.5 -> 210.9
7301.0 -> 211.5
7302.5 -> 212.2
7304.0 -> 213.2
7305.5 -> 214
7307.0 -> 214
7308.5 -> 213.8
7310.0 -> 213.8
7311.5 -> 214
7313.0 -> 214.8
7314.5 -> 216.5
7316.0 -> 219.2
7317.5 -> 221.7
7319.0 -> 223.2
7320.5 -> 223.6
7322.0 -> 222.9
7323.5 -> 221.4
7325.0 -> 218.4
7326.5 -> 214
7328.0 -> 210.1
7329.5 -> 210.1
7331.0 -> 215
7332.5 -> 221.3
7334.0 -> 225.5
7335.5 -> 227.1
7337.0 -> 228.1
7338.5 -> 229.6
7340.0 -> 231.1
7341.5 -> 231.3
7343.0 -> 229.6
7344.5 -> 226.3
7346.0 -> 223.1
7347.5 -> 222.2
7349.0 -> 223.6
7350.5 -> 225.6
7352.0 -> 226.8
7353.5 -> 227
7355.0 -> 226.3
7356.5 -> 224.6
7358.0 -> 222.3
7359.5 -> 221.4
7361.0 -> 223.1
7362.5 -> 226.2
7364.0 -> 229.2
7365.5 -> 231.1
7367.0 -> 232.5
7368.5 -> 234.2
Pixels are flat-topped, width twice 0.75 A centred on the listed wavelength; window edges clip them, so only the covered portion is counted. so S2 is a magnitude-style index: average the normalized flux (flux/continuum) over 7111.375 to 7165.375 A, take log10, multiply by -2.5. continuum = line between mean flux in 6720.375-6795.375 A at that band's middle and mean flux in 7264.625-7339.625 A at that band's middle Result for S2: 0.27 mag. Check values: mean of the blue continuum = 117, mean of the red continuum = 211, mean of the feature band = 142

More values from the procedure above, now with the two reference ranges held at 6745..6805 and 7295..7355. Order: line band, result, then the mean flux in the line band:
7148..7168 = 0.31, 141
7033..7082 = -0.13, 190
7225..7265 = 0.13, 182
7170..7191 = 0.24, 155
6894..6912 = 0.14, 123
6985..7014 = -0.09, 172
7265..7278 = 0.07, 197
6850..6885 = 0.19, 112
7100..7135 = 0.19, 151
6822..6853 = 0.12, 115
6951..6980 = -0.08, 163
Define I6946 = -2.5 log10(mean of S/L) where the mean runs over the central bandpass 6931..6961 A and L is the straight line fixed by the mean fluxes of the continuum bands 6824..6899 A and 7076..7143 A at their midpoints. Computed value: -0.23 mag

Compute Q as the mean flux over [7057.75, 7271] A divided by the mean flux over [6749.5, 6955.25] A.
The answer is 1.31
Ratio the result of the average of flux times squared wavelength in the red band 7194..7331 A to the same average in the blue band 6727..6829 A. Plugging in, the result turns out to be 1.87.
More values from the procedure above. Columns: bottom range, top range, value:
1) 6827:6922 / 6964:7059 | 1.62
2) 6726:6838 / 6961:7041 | 1.62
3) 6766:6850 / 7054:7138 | 1.50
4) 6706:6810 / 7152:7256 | 1.55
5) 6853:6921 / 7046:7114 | 1.52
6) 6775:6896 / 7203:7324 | 1.88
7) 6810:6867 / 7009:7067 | 1.79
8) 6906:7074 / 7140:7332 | 1.13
